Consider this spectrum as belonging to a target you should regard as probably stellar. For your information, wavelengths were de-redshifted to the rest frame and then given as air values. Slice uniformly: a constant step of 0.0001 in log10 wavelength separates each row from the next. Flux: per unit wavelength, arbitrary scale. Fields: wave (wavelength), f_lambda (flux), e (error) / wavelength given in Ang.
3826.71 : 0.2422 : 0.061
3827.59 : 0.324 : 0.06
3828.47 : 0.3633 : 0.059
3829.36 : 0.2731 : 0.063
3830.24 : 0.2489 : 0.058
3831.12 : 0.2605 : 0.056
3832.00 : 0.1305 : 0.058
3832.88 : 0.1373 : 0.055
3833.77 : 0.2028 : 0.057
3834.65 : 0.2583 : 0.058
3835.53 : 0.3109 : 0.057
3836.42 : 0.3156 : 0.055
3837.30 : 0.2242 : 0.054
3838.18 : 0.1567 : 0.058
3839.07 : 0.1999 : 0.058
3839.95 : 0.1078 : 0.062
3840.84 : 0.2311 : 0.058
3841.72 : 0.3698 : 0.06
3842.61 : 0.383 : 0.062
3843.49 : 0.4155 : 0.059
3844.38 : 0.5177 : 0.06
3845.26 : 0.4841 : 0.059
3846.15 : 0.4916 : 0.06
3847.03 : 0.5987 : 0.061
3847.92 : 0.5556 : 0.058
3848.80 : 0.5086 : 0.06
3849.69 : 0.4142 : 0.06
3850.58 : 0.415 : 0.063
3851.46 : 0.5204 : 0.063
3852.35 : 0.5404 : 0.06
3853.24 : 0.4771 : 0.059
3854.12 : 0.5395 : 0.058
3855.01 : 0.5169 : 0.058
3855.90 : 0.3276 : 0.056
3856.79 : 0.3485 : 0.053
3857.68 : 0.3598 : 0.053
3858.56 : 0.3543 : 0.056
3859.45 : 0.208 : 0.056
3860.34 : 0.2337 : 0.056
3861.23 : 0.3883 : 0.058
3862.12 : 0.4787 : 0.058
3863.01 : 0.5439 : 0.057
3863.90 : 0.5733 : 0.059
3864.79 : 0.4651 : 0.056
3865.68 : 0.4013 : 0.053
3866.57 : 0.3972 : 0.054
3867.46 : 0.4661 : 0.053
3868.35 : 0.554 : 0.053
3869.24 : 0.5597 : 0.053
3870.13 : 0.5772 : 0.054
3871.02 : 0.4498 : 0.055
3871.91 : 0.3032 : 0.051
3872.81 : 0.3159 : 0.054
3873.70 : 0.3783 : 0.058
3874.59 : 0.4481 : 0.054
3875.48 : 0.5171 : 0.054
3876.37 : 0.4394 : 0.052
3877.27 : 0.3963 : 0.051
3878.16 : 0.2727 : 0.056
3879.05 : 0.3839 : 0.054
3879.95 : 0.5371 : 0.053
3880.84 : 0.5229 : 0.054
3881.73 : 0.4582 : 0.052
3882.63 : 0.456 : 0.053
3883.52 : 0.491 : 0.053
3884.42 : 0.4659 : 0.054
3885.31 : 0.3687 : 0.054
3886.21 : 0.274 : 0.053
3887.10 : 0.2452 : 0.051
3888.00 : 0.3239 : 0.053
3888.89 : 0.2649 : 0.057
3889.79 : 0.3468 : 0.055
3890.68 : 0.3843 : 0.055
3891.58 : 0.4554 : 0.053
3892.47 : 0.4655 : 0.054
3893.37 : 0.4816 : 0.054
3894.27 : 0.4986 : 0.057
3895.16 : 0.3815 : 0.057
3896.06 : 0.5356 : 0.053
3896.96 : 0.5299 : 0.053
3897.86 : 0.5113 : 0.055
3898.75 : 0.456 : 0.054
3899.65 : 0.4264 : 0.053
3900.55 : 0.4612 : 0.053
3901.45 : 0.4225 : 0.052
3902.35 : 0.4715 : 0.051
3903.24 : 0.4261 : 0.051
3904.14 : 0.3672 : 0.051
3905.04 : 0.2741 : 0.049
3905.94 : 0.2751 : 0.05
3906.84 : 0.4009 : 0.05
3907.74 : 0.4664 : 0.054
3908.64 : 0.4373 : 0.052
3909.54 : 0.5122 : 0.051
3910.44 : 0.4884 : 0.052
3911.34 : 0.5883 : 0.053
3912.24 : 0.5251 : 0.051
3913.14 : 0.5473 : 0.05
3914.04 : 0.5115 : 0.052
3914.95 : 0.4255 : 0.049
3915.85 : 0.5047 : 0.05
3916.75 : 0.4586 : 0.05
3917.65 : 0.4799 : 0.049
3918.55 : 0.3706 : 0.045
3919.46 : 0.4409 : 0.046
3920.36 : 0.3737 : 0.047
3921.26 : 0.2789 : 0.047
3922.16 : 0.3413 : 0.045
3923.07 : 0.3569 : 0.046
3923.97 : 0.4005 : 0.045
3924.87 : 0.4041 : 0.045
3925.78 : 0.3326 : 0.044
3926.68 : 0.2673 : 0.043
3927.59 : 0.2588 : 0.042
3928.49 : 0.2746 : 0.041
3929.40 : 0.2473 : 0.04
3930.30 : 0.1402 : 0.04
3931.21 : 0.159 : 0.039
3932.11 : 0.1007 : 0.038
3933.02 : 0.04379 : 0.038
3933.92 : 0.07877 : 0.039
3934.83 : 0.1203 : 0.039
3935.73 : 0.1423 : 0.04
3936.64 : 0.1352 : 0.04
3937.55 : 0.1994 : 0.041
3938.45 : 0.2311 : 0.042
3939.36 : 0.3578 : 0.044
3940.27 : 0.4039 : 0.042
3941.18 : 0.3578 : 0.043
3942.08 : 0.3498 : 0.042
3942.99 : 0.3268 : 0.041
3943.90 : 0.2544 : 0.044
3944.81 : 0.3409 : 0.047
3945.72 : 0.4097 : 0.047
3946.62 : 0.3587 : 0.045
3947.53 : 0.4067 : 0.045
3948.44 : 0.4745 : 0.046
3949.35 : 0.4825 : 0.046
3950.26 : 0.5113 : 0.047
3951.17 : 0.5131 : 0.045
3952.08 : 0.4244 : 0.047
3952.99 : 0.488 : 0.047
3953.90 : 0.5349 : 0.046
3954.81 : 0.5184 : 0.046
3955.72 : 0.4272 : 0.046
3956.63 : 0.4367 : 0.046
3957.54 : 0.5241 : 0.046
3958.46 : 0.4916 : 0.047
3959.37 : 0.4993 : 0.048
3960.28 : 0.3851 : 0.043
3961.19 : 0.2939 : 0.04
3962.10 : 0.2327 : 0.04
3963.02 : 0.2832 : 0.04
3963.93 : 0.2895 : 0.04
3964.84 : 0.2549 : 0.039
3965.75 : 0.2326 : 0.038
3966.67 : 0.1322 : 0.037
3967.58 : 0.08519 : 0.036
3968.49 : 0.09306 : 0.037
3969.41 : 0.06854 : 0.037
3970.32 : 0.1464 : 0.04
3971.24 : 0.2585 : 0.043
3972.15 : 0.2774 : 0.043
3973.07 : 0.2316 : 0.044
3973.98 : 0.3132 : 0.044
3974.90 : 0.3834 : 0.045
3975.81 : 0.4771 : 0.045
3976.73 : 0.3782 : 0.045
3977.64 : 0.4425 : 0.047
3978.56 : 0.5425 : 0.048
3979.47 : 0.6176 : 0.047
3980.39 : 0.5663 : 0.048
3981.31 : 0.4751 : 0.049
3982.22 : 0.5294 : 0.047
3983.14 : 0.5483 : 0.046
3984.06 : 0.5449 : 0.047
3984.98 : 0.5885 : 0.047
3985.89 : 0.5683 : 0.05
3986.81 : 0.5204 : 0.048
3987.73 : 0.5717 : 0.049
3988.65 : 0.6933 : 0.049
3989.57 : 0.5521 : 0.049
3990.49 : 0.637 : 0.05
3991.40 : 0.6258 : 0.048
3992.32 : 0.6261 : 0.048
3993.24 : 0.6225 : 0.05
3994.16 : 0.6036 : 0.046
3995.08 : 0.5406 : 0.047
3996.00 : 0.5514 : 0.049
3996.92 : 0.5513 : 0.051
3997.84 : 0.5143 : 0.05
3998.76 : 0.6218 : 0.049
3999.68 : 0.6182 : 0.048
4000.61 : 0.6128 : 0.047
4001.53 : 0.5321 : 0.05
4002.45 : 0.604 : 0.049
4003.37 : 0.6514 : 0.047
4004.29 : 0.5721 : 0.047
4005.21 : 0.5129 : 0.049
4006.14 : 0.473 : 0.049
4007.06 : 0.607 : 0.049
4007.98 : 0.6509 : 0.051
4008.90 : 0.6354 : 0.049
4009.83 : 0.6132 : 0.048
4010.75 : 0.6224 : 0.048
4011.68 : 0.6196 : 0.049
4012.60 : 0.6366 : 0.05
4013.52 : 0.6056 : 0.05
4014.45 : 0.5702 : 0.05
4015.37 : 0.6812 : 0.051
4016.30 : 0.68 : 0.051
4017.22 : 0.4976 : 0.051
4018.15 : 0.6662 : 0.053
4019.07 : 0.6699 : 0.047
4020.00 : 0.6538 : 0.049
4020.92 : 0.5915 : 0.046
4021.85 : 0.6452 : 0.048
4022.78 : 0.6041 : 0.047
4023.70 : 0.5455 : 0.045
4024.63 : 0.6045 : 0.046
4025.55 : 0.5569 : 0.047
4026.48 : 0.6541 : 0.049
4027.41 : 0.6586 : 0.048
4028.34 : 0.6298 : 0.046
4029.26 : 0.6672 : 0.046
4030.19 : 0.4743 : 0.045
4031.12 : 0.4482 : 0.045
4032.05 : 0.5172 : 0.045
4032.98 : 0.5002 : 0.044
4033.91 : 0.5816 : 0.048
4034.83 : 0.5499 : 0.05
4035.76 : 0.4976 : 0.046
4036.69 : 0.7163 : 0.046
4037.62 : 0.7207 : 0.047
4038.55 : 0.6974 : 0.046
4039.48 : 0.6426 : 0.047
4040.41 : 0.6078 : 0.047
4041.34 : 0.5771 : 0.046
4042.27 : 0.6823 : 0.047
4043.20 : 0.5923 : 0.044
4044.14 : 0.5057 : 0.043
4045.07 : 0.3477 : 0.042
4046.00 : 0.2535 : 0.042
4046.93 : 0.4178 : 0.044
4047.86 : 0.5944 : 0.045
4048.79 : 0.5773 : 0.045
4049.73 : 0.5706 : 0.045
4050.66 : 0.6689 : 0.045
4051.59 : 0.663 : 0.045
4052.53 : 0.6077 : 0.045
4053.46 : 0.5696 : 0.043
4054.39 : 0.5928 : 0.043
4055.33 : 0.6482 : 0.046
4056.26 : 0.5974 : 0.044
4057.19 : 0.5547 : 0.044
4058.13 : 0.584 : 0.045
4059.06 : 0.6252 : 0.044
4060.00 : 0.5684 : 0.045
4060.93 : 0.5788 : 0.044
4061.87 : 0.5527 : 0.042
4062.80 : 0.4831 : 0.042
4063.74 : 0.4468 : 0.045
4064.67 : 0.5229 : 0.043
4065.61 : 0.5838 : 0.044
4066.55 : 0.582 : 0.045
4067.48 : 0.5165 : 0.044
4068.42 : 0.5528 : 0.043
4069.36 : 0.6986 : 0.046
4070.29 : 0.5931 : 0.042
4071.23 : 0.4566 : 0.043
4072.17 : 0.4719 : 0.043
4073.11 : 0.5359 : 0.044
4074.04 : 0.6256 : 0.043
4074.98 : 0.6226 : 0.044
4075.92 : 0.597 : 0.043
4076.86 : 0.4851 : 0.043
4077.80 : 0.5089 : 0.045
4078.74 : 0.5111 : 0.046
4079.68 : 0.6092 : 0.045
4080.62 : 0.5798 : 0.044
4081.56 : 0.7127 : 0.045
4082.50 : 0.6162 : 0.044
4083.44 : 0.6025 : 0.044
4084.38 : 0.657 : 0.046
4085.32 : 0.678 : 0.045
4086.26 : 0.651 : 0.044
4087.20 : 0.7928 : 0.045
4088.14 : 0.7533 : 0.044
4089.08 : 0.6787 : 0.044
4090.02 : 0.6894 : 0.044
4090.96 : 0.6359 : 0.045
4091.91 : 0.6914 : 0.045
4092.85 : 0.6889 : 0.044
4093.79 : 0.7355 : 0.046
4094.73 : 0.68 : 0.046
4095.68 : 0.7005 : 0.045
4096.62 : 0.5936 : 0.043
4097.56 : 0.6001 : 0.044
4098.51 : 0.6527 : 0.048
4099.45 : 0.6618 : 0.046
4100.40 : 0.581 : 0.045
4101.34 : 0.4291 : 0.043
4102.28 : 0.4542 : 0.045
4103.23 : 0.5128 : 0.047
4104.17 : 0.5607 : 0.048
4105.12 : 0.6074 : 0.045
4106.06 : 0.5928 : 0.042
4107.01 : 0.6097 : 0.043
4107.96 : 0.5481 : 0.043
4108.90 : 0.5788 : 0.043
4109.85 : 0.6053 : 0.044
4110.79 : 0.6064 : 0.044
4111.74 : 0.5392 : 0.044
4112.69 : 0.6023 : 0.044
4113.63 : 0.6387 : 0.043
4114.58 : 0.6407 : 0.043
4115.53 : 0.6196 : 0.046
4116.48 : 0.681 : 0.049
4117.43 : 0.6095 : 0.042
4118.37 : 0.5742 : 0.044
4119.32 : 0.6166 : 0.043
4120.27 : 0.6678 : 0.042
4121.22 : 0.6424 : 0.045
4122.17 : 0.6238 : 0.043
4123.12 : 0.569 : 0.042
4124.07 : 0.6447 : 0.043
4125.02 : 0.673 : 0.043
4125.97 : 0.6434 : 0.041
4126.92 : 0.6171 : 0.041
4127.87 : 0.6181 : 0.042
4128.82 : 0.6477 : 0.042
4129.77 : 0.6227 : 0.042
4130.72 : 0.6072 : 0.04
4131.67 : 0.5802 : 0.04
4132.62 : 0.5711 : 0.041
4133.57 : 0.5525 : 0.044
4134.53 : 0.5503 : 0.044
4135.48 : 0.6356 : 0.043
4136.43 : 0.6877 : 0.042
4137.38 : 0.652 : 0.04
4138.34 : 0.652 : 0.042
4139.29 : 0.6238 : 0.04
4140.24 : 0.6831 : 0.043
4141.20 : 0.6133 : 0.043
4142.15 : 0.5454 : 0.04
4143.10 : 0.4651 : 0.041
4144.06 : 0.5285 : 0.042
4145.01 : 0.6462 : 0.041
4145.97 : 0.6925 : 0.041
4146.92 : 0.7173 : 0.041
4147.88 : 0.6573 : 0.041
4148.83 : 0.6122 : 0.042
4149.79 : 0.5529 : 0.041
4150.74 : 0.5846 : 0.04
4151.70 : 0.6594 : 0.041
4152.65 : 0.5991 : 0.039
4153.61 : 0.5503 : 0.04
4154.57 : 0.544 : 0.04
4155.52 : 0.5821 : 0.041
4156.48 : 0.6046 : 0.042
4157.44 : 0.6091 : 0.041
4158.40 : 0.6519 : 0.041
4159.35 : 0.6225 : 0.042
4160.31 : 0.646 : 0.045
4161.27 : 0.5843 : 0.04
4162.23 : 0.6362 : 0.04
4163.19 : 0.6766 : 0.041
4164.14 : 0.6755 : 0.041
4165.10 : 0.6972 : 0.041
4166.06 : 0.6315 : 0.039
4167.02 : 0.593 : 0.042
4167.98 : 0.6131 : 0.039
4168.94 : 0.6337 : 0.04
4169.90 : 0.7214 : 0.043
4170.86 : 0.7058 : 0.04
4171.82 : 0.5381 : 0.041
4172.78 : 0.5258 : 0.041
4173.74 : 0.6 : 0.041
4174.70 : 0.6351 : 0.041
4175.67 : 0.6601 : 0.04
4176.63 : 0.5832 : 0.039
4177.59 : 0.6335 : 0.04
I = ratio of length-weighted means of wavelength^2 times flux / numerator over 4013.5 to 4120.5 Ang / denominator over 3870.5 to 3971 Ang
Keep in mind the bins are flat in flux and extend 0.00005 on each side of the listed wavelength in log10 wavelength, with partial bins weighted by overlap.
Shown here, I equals 1.74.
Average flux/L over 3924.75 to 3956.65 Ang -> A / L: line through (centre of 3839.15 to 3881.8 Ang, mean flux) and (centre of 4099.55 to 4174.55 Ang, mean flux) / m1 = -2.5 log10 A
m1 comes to 0.46 mag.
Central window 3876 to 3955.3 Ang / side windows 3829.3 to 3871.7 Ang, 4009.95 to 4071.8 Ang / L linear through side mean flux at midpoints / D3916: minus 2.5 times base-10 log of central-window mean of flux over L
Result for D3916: 0.18 mag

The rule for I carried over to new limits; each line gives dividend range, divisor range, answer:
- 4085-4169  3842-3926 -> 1.62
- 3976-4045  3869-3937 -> 1.61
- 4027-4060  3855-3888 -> 1.51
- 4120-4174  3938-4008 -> 1.51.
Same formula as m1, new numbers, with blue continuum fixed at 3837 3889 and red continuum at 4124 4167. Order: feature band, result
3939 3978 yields 0.34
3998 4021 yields -0.17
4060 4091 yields -0.05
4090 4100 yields -0.14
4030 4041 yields -0.09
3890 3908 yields 0.01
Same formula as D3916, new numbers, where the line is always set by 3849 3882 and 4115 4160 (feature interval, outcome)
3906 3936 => 0.33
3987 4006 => -0.13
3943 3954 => 0.15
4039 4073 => 0.01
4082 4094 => -0.17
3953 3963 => 0.16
